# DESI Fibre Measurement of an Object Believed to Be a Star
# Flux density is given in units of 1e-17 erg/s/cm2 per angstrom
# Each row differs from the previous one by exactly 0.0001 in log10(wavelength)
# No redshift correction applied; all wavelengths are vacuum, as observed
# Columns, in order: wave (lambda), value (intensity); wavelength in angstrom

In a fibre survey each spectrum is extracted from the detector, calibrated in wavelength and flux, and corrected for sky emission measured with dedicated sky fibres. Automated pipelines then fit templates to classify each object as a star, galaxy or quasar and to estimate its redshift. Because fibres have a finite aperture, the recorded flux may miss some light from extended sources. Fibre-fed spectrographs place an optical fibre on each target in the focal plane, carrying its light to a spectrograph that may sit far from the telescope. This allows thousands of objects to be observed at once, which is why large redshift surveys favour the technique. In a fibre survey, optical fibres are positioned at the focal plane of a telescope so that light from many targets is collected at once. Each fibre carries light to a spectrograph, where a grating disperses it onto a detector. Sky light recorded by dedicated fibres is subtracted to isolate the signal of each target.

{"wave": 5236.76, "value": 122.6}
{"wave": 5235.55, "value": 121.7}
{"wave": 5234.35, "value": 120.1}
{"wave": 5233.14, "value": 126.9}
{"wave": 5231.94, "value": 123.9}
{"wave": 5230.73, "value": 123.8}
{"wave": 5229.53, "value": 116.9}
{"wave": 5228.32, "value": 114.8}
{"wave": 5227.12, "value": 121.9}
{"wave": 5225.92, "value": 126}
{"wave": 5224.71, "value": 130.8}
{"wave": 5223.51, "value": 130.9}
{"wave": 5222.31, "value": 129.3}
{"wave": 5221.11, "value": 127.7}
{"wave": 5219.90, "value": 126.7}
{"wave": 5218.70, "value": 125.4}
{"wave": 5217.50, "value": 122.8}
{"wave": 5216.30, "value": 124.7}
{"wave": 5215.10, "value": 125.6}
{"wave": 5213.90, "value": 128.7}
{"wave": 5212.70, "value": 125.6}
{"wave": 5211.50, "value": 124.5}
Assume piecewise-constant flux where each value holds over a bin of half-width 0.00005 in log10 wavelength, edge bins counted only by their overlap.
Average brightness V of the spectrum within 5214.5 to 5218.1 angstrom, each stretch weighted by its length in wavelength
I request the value 124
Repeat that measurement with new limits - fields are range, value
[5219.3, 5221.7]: 127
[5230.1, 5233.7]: 125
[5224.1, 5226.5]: 128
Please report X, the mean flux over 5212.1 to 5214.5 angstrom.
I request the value 127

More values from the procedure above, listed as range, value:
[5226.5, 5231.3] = 119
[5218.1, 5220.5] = 126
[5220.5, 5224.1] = 129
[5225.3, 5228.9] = 121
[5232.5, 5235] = 124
